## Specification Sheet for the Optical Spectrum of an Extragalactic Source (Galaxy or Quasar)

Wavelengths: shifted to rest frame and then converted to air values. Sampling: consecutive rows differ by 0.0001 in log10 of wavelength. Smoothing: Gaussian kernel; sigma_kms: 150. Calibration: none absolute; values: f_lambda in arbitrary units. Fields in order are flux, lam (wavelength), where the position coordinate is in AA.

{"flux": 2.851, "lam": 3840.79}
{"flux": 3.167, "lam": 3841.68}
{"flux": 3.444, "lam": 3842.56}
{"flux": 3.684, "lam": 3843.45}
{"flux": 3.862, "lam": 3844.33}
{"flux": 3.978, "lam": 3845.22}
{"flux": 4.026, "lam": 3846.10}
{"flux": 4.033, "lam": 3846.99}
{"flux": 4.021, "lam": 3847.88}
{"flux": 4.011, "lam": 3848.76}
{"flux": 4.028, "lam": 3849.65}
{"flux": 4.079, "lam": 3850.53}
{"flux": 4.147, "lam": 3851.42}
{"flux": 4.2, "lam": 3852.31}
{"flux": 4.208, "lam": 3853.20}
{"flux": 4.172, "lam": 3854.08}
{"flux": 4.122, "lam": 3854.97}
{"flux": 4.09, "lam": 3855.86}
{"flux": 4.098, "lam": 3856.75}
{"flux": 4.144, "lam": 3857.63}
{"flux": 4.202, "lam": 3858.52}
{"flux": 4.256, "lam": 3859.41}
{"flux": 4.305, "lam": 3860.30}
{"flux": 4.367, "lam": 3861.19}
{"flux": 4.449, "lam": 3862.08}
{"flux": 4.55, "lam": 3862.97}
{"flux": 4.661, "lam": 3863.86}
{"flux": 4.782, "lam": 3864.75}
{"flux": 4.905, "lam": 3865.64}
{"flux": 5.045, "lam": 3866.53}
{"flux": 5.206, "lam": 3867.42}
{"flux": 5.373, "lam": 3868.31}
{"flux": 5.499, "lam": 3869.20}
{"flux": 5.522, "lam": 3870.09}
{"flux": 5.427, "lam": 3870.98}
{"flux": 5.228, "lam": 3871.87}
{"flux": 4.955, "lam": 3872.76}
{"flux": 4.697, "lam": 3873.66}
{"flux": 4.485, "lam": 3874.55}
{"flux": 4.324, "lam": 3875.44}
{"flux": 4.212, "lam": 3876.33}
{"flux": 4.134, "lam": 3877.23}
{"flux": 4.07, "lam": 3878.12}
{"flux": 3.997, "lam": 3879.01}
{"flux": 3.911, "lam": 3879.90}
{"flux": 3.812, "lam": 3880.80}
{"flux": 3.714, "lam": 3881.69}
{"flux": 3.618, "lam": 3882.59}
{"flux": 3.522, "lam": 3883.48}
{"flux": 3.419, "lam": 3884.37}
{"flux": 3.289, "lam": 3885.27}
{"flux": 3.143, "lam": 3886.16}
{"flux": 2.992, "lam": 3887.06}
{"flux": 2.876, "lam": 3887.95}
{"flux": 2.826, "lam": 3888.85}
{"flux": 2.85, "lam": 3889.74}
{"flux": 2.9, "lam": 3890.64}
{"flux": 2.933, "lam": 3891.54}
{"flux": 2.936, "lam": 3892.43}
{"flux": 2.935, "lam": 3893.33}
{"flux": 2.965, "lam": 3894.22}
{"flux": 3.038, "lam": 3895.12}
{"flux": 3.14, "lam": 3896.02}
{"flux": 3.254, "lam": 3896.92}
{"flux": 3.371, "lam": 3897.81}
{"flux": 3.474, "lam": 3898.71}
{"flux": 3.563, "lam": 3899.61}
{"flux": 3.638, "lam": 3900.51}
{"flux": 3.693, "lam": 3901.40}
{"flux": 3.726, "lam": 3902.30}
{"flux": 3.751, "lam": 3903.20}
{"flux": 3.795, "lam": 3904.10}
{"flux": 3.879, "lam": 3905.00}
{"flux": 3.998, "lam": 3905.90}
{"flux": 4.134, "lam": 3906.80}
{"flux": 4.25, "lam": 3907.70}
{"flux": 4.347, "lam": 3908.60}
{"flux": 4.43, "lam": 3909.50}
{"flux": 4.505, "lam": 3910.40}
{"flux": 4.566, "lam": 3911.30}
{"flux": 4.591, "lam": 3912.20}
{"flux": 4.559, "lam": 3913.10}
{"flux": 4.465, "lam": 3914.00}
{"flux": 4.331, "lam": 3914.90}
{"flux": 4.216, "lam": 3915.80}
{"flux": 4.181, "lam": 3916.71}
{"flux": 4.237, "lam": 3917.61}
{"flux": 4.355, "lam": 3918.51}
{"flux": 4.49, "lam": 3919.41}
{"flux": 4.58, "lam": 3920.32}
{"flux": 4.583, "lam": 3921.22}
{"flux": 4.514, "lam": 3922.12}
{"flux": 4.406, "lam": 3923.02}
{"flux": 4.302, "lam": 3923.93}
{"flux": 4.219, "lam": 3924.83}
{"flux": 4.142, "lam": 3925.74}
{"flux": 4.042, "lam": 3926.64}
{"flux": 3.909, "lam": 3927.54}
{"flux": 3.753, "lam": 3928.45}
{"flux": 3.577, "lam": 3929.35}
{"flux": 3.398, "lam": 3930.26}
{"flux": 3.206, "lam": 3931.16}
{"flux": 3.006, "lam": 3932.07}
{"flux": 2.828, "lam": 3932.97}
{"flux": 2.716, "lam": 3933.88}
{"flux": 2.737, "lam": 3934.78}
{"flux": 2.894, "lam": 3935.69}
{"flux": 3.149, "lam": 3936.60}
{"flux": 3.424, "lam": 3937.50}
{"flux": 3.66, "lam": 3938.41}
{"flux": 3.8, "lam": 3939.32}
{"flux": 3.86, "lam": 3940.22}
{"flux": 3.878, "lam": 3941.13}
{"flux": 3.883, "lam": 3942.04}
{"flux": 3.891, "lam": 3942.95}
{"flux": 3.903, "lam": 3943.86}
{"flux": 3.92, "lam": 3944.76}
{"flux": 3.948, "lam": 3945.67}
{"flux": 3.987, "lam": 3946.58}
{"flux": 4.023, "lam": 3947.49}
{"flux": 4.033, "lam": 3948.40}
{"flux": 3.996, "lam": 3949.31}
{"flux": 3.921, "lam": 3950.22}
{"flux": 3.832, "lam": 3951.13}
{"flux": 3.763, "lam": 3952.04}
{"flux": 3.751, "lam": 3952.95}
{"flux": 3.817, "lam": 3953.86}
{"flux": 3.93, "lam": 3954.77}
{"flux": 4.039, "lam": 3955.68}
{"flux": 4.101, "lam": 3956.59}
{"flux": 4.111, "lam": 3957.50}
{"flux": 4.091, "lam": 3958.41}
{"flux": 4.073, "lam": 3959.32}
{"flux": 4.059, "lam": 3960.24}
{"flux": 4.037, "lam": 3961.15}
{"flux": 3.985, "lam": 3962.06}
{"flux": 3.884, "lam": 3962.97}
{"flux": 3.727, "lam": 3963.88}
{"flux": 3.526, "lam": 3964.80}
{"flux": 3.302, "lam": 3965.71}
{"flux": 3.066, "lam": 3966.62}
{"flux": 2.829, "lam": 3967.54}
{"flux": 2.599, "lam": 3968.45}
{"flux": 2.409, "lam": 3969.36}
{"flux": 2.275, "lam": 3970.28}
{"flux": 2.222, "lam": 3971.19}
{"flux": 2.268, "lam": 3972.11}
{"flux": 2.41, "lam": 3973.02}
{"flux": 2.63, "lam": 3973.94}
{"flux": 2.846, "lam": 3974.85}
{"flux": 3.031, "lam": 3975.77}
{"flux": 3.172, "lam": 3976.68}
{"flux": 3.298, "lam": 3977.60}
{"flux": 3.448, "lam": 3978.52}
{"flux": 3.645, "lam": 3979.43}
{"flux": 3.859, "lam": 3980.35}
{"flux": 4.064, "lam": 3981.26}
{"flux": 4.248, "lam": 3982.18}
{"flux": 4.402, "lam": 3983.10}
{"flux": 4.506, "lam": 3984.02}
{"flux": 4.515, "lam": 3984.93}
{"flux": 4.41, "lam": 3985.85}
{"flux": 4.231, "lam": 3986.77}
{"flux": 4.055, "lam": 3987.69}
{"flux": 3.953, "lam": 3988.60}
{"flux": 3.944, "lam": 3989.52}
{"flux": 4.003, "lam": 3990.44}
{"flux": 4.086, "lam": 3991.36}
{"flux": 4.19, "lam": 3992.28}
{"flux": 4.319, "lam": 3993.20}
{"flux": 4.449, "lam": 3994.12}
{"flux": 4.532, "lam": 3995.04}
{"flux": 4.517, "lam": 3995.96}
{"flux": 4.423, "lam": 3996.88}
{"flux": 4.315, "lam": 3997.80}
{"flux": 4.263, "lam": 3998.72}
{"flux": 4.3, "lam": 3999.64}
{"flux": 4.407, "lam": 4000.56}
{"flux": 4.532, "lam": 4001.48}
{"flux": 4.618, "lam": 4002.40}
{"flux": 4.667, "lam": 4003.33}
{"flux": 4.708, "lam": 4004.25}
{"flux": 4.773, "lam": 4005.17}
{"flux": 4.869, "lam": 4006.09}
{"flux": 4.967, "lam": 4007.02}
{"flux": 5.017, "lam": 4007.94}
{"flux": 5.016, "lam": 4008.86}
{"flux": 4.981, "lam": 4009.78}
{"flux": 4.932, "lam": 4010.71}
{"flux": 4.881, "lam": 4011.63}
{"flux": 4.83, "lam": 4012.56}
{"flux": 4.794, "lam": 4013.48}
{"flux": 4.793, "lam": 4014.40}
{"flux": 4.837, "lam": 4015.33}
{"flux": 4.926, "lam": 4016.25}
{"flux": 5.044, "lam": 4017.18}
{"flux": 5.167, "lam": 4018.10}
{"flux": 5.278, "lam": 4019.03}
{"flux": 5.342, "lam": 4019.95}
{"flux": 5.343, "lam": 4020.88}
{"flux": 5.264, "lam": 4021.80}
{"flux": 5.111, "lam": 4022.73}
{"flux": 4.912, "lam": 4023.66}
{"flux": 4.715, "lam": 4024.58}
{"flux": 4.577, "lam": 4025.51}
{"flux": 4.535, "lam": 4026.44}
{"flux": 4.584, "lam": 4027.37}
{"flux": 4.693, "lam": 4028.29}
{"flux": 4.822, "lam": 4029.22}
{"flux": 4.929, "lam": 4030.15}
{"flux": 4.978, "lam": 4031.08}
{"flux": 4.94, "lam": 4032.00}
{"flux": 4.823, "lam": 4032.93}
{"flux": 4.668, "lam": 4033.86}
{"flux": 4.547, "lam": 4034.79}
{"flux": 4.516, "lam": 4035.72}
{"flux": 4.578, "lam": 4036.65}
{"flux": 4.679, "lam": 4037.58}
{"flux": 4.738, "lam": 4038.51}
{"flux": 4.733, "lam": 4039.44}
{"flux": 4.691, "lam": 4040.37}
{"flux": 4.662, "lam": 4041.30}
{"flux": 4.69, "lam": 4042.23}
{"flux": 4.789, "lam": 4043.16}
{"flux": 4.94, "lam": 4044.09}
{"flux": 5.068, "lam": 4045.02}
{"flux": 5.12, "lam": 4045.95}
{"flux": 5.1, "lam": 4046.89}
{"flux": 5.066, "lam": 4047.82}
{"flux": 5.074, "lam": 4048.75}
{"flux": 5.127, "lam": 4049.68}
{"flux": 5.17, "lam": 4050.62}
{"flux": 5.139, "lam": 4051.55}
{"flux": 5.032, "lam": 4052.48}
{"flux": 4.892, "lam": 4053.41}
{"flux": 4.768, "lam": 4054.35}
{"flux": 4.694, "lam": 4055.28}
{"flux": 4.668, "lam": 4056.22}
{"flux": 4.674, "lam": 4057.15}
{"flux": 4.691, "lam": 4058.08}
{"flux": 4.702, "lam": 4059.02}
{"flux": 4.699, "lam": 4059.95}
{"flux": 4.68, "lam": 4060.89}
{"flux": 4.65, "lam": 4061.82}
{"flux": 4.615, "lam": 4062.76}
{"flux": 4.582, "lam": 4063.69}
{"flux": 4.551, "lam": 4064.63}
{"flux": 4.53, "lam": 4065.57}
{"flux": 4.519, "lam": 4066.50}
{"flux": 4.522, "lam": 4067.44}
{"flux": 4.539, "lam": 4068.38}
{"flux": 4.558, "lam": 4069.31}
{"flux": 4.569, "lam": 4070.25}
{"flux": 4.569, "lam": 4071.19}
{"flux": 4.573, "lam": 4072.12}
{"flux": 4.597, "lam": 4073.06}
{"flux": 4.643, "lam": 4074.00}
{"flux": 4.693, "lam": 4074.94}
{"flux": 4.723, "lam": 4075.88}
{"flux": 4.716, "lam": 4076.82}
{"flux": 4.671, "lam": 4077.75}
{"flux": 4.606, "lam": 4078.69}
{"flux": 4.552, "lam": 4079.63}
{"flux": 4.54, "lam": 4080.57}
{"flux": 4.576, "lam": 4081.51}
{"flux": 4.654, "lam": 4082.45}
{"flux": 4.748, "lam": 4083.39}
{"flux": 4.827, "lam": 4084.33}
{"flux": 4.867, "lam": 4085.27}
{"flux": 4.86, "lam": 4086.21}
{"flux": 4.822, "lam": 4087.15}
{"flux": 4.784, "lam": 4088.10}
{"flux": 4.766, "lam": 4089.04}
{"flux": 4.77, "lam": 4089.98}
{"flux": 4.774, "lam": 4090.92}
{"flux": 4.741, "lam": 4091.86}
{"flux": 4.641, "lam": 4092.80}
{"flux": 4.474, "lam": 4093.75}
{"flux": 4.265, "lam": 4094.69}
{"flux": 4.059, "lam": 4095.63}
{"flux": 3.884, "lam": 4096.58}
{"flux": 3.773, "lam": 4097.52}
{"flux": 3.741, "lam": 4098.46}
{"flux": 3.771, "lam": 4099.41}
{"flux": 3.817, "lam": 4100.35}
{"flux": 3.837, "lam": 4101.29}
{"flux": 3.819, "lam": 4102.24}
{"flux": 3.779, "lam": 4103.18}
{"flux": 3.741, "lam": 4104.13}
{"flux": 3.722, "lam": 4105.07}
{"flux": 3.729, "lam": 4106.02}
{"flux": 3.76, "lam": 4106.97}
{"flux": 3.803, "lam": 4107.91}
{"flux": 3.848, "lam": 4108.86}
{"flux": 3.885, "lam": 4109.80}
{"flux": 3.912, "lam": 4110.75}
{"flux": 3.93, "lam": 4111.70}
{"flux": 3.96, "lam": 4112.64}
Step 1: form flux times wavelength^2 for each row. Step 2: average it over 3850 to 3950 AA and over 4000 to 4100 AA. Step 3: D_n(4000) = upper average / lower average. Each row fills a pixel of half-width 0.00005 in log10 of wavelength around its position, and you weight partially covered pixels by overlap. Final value 1.29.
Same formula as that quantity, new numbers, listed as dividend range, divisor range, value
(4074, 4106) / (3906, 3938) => 1.20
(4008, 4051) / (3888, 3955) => 1.37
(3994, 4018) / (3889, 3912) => 1.38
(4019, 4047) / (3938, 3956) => 1.30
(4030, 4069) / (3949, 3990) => 1.38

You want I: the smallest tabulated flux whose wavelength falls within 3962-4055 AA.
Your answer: 2.222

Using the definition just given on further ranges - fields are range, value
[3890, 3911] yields 2.9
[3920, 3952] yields 2.716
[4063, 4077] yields 4.519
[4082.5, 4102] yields 3.741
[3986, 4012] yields 3.944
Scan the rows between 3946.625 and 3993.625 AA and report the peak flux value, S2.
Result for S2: 4.515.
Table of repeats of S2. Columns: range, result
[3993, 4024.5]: 5.343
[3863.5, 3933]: 5.522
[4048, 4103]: 5.17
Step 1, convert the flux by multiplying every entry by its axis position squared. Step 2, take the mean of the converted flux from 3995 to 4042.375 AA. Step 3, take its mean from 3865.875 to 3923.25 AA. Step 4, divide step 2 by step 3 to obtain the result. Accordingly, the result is 1.27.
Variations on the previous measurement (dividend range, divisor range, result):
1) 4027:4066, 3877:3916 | 1.41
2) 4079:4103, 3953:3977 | 1.41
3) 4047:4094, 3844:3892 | 1.26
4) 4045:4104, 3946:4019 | 1.19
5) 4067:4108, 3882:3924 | 1.27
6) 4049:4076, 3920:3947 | 1.34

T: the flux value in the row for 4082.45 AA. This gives 4.654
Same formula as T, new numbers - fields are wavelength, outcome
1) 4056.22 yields 4.668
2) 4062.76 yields 4.615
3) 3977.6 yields 3.298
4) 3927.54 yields 3.909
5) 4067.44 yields 4.522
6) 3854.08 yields 4.172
